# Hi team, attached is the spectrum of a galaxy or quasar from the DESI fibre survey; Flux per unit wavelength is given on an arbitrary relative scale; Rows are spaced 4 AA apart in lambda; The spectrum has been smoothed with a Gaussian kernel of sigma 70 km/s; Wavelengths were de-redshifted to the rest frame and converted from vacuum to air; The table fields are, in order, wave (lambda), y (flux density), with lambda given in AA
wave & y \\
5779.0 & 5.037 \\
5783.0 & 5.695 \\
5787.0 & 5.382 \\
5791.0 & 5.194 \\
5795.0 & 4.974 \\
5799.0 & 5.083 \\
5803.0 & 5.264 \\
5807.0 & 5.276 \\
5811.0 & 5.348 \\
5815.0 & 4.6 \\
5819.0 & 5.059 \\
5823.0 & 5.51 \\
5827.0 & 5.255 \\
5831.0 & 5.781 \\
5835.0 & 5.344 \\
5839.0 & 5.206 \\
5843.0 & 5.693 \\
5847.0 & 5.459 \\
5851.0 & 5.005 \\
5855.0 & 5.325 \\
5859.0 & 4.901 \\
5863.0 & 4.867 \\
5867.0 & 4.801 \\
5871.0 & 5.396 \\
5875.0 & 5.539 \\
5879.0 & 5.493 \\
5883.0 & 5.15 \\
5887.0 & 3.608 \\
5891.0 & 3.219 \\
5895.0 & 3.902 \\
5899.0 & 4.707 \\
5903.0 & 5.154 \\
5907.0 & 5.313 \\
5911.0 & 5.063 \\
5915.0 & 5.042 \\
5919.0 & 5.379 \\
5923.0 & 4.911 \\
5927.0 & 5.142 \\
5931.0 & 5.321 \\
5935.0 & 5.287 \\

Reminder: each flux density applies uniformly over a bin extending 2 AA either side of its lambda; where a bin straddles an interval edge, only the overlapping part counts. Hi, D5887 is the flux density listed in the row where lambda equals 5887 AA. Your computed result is 3.608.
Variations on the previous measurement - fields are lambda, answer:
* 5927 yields 5.142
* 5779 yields 5.037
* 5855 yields 5.325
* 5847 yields 5.459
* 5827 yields 5.255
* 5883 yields 5.15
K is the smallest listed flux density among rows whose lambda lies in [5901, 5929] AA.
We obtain 4.911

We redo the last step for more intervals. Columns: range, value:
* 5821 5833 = 5.255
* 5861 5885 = 4.801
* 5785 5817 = 4.6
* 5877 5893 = 3.219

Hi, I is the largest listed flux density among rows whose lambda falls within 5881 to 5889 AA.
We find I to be 5.15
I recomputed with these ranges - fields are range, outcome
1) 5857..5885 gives 5.539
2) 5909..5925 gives 5.379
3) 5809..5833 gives 5.781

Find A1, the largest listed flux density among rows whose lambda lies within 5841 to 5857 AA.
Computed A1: 5.693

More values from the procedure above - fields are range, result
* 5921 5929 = 5.142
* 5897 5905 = 5.154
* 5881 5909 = 5.313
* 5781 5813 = 5.695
